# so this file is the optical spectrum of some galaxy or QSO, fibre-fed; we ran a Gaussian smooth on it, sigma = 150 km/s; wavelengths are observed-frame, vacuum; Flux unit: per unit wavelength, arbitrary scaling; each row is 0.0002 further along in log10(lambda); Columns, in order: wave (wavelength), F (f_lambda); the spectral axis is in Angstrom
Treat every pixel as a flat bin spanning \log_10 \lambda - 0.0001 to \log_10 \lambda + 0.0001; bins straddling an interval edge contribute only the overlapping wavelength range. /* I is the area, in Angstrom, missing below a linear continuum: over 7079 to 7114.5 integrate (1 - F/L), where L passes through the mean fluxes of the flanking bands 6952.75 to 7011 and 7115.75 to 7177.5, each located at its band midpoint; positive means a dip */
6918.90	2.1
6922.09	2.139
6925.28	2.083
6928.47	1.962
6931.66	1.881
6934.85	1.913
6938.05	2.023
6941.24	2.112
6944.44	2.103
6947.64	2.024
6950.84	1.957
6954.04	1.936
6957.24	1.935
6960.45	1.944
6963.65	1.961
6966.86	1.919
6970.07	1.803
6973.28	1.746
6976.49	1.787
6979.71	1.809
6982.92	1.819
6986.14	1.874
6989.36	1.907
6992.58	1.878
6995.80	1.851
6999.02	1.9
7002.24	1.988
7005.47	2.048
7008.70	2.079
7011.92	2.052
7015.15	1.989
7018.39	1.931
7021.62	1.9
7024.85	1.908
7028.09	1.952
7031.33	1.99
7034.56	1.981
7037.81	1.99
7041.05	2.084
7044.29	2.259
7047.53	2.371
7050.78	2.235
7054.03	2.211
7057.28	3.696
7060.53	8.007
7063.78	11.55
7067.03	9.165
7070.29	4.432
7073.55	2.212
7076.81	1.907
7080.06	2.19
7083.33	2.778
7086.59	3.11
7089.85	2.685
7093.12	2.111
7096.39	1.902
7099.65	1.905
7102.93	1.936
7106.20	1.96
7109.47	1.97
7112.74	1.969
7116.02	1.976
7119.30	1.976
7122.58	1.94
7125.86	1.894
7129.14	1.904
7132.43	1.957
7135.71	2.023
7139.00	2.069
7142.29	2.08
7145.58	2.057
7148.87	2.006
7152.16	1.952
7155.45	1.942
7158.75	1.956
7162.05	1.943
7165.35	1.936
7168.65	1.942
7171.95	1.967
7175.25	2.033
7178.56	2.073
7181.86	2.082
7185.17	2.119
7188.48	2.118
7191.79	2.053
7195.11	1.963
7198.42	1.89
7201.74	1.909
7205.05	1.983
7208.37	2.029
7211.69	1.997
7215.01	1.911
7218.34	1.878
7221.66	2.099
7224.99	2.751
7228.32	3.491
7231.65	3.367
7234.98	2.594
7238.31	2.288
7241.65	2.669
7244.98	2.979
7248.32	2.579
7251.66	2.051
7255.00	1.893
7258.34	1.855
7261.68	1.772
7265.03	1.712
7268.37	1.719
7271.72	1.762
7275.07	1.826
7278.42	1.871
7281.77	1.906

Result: -5.0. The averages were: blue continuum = 1.9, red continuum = 1.98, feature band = 2.23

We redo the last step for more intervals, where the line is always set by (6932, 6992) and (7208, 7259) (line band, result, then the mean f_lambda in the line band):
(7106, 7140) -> 3.9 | 1.97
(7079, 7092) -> -3.3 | 2.69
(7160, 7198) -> 5.0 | 2.02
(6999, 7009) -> -0.1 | 2.01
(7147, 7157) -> 1.3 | 1.97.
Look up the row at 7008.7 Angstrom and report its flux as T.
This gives 2.079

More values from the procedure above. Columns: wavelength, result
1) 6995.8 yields 1.851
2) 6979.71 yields 1.809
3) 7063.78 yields 11.55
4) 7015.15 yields 1.989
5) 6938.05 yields 2.023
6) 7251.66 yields 2.051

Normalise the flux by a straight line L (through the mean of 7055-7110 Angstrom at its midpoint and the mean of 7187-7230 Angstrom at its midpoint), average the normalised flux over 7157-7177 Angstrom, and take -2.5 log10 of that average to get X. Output 0.34 mag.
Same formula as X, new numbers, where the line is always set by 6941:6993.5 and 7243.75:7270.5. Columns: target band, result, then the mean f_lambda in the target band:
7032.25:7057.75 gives -0.173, 2.28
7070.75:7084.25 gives -0.233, 2.43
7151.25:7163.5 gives 0.029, 1.95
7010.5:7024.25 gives -0.017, 1.96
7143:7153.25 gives -0.011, 2.02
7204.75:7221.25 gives 0.032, 1.97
